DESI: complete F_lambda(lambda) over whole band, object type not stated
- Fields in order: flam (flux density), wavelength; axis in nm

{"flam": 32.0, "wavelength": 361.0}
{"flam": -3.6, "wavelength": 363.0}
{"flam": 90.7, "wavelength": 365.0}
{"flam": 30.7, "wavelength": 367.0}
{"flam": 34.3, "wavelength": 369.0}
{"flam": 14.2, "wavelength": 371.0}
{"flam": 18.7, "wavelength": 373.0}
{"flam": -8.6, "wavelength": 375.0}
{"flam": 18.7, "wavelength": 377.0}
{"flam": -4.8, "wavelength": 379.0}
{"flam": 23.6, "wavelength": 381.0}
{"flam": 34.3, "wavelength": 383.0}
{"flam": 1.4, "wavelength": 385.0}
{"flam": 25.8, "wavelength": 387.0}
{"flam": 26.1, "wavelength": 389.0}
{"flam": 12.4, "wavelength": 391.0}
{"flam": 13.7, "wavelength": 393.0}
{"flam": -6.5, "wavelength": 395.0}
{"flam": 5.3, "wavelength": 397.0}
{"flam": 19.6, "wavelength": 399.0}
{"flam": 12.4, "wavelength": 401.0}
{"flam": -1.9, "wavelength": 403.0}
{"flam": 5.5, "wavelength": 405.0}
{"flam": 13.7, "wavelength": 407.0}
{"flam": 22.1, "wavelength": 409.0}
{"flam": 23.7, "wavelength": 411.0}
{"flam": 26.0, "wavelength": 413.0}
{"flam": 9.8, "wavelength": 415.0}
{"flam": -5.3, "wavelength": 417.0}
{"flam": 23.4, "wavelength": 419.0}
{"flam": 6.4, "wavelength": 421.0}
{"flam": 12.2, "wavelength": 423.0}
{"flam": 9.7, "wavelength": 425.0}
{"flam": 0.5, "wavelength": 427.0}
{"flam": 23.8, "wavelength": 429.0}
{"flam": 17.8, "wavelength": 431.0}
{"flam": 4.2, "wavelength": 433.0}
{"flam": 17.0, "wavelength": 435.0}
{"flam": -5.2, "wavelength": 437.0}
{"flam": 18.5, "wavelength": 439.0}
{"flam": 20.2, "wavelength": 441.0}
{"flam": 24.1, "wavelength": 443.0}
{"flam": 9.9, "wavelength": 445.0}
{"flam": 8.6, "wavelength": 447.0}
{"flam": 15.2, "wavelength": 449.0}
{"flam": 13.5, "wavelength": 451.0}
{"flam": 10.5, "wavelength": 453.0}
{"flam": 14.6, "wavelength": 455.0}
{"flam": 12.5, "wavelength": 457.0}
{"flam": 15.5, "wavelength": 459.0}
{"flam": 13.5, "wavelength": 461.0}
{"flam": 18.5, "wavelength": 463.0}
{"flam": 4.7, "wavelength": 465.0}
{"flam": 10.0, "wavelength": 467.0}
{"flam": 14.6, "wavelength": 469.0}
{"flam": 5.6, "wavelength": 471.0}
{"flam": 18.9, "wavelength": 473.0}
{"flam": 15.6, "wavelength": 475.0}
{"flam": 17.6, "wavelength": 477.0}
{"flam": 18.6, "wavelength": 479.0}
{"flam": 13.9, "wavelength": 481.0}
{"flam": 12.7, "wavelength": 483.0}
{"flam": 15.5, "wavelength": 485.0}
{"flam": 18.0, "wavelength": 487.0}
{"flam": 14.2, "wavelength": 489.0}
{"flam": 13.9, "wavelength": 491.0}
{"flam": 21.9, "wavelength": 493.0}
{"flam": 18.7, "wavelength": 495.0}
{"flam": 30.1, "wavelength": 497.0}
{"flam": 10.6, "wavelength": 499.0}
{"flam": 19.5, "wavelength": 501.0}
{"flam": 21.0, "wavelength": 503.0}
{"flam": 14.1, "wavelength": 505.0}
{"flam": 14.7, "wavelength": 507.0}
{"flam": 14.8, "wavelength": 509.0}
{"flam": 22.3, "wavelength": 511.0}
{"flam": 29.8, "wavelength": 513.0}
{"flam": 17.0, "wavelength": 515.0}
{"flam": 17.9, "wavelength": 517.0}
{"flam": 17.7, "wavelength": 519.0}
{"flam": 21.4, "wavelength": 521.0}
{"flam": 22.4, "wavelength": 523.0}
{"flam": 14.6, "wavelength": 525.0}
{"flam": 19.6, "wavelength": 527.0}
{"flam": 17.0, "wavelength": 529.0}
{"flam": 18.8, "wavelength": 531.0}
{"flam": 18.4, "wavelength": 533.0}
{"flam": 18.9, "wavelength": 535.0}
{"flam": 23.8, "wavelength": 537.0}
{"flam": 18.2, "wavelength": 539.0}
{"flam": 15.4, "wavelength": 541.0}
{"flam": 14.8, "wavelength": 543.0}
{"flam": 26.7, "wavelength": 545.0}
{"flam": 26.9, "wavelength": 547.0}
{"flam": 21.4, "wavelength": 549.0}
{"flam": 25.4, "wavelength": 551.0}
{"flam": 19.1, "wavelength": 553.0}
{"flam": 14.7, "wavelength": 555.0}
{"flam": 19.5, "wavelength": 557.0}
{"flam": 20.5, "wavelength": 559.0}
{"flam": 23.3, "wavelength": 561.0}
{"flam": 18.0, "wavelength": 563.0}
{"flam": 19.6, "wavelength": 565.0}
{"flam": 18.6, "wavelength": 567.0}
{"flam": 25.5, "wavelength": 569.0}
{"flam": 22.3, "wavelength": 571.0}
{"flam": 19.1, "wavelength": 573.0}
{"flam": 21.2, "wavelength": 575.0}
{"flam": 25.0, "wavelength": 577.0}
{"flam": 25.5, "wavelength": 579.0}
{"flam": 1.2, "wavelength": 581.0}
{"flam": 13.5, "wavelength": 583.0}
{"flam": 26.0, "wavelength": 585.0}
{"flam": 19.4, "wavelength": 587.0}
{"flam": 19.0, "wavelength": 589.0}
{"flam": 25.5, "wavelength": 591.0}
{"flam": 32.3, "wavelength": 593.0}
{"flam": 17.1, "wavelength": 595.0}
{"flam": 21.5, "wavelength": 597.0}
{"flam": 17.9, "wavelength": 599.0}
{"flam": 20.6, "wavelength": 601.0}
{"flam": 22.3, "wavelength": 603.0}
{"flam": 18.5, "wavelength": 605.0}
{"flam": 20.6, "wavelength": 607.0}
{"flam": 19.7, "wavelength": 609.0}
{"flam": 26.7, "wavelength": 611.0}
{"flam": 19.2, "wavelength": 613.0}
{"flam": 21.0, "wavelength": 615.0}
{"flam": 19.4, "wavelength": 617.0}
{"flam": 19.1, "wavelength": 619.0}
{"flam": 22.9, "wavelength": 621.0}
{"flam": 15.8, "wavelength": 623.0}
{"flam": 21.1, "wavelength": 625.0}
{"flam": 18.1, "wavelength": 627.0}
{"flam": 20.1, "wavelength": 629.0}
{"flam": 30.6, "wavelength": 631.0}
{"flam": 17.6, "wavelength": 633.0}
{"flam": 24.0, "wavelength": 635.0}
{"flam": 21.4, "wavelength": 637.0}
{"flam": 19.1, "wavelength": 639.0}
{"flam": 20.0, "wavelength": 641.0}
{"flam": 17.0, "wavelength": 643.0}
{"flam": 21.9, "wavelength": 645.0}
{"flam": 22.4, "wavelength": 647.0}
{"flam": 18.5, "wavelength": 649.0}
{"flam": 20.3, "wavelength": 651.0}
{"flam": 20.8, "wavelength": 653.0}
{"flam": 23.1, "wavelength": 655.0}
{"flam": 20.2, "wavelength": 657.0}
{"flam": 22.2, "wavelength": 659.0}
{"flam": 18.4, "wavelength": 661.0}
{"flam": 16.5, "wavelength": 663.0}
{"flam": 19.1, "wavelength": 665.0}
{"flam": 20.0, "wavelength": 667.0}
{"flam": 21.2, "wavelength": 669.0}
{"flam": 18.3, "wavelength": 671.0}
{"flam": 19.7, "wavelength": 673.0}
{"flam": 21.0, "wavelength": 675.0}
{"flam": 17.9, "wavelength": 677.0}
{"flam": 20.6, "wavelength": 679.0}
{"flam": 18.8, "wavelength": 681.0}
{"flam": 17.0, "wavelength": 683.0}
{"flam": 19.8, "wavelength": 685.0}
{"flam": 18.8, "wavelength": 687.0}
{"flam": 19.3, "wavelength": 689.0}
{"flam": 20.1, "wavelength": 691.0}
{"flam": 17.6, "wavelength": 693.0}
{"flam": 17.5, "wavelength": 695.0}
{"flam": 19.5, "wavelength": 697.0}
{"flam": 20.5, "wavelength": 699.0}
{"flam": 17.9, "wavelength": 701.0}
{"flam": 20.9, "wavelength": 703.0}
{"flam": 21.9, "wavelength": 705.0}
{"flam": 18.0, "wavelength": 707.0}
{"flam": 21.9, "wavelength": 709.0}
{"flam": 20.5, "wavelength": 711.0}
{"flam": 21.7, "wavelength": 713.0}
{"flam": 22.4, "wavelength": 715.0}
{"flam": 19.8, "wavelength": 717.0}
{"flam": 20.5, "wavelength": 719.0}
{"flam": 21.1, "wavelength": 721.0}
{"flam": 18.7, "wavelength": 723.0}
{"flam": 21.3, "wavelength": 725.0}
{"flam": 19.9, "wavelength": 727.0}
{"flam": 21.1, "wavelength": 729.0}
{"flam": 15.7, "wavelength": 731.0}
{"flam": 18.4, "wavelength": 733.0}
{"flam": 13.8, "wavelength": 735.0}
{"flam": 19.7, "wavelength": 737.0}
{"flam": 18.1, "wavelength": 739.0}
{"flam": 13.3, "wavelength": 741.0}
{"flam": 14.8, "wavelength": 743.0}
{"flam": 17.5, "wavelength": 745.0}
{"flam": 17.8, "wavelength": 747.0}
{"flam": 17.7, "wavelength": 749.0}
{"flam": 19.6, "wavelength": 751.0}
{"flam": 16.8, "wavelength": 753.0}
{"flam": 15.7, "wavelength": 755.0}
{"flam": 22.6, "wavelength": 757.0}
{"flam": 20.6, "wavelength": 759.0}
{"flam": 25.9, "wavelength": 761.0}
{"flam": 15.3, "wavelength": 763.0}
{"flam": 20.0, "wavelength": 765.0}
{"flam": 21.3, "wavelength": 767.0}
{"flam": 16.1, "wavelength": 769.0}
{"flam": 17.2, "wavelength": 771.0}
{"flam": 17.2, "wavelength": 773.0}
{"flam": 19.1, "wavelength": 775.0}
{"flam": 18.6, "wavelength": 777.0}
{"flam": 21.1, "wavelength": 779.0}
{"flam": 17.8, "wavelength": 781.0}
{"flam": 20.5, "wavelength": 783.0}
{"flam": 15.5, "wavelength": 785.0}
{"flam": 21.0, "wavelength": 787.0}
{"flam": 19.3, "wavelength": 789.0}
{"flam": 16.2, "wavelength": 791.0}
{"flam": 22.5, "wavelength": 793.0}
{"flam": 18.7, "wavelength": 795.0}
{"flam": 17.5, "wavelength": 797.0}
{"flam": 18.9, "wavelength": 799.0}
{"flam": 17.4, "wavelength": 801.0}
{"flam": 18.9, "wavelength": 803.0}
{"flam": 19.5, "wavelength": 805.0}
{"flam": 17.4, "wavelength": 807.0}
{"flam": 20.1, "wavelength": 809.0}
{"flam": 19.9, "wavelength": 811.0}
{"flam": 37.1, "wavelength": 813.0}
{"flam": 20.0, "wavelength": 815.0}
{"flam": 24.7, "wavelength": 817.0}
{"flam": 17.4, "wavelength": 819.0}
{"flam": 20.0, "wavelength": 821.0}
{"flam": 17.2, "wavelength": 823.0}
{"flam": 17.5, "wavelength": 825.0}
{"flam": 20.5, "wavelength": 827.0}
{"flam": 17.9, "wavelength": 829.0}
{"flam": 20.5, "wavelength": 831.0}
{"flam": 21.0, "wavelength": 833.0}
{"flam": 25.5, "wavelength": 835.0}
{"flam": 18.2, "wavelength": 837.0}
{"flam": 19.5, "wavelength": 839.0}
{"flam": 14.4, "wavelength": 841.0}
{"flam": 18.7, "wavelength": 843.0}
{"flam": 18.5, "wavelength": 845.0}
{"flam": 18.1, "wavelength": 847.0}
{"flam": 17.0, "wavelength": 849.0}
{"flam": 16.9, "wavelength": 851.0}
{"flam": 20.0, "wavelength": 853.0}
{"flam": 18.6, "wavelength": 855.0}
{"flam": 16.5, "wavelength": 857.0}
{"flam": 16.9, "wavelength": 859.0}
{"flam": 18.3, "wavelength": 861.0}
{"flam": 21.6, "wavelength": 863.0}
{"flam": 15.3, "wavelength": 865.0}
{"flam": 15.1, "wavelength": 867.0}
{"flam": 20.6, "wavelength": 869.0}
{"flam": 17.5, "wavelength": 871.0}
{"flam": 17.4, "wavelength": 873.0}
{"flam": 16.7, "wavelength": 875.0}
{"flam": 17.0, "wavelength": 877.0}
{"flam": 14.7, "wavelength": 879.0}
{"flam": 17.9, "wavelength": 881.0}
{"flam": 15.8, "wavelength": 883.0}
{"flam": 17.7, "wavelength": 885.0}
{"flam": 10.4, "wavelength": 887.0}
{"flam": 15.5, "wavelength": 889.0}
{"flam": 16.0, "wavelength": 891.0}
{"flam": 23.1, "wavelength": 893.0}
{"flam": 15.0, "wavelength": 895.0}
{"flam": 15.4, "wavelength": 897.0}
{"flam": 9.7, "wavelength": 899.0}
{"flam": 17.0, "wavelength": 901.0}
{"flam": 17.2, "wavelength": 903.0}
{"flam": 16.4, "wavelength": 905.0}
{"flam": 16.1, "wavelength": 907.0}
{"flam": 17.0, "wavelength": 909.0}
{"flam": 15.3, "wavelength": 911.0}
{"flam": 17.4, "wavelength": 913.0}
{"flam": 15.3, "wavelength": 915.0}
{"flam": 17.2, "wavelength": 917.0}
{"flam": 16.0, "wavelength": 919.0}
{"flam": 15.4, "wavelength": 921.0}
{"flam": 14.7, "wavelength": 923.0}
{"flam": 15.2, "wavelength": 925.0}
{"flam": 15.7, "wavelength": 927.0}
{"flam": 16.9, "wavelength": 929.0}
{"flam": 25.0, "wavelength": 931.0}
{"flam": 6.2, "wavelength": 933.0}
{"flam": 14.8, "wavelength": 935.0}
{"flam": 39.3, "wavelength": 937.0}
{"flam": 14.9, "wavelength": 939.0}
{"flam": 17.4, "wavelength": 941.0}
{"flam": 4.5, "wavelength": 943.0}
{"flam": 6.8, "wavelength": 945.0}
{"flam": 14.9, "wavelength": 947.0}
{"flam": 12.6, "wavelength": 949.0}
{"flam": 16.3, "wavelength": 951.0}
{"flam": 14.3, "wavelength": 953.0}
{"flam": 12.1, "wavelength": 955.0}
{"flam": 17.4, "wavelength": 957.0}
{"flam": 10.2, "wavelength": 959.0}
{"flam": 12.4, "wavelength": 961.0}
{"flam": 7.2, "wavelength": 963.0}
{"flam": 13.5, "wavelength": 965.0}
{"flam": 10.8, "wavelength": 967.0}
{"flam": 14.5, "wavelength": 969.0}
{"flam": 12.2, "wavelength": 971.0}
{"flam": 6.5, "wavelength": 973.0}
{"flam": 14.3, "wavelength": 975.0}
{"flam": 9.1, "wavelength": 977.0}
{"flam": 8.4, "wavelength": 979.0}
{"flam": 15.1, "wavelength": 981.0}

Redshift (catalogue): 0.24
